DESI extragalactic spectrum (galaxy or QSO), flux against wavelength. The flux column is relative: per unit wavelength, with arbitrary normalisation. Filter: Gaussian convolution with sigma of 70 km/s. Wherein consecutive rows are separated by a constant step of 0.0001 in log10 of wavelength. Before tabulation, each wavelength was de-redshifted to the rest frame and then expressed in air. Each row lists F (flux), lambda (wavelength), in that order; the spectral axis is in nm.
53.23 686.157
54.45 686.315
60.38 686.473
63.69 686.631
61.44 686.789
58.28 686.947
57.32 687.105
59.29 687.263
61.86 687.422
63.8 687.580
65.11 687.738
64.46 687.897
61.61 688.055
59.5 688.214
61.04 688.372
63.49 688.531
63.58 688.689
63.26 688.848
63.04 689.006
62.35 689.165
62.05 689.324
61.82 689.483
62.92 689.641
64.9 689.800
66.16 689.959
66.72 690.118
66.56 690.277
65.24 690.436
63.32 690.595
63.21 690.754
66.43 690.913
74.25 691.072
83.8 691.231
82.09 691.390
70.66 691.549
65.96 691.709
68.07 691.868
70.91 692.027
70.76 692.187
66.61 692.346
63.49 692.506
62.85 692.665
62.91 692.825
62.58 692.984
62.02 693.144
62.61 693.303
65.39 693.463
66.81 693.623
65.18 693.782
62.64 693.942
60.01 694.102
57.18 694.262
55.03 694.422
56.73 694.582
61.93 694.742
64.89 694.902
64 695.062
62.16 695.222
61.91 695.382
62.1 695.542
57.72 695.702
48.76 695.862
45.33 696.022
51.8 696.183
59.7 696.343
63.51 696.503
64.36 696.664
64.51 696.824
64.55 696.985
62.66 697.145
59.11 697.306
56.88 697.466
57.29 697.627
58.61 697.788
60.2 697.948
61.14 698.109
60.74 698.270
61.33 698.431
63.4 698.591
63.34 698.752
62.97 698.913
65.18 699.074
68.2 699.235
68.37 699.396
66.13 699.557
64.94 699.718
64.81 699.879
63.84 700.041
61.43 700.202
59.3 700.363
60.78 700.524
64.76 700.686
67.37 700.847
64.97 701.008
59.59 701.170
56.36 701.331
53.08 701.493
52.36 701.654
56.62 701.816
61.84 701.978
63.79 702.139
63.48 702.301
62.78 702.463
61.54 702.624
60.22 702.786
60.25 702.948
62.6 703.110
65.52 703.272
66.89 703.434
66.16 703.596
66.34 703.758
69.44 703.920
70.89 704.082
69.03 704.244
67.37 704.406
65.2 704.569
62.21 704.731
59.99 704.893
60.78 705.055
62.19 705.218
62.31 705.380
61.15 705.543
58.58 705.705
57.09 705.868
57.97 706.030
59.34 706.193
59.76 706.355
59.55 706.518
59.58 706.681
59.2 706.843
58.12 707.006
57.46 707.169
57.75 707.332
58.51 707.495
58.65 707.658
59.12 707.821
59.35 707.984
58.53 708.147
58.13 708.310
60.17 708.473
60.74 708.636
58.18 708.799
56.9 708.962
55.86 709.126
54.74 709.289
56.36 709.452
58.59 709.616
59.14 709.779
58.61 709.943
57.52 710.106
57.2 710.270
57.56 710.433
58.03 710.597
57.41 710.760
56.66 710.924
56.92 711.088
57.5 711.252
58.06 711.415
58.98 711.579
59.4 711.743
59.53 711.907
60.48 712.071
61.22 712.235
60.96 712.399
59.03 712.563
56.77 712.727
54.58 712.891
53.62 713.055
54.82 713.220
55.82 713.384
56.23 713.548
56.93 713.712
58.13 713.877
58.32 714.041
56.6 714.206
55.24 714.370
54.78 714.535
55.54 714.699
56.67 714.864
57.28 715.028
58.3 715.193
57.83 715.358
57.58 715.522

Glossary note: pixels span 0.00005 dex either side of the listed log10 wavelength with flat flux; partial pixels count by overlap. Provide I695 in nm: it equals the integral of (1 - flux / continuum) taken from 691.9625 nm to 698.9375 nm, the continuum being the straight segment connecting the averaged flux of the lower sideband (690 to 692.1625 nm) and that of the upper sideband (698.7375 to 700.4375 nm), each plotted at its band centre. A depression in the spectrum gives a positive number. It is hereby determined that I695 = 0.60 nm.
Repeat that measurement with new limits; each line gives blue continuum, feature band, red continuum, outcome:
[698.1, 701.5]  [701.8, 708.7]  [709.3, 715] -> -0.11 nm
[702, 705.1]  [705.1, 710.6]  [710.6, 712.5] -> 0.25 nm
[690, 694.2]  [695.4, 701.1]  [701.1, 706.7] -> 0.25 nm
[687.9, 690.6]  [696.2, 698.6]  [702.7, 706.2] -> 0.09 nm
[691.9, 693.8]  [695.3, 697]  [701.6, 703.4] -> 0.15 nm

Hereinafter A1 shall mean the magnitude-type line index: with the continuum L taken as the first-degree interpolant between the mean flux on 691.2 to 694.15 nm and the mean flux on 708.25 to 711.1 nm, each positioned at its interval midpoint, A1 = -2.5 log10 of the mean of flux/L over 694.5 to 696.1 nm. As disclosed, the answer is 0.121 mag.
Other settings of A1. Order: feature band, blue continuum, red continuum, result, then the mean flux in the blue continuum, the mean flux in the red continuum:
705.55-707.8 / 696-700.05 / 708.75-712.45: 0.01 mag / 61.8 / 58.1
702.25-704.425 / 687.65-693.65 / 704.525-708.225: -0.08 mag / 65.7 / 59.6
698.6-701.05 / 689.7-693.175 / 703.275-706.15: 0.01 mag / 67.7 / 63.7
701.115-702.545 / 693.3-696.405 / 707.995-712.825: 0.00 mag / 59.5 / 58.3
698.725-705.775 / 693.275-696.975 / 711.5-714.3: -0.07 mag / 60.2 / 57.7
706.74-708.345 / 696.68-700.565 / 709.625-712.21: 0.02 mag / 62.5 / 58.3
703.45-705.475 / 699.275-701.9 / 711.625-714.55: -0.08 mag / 61.6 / 57.4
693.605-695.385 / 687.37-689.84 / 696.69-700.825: 0.02 mag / 62.8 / 62.7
